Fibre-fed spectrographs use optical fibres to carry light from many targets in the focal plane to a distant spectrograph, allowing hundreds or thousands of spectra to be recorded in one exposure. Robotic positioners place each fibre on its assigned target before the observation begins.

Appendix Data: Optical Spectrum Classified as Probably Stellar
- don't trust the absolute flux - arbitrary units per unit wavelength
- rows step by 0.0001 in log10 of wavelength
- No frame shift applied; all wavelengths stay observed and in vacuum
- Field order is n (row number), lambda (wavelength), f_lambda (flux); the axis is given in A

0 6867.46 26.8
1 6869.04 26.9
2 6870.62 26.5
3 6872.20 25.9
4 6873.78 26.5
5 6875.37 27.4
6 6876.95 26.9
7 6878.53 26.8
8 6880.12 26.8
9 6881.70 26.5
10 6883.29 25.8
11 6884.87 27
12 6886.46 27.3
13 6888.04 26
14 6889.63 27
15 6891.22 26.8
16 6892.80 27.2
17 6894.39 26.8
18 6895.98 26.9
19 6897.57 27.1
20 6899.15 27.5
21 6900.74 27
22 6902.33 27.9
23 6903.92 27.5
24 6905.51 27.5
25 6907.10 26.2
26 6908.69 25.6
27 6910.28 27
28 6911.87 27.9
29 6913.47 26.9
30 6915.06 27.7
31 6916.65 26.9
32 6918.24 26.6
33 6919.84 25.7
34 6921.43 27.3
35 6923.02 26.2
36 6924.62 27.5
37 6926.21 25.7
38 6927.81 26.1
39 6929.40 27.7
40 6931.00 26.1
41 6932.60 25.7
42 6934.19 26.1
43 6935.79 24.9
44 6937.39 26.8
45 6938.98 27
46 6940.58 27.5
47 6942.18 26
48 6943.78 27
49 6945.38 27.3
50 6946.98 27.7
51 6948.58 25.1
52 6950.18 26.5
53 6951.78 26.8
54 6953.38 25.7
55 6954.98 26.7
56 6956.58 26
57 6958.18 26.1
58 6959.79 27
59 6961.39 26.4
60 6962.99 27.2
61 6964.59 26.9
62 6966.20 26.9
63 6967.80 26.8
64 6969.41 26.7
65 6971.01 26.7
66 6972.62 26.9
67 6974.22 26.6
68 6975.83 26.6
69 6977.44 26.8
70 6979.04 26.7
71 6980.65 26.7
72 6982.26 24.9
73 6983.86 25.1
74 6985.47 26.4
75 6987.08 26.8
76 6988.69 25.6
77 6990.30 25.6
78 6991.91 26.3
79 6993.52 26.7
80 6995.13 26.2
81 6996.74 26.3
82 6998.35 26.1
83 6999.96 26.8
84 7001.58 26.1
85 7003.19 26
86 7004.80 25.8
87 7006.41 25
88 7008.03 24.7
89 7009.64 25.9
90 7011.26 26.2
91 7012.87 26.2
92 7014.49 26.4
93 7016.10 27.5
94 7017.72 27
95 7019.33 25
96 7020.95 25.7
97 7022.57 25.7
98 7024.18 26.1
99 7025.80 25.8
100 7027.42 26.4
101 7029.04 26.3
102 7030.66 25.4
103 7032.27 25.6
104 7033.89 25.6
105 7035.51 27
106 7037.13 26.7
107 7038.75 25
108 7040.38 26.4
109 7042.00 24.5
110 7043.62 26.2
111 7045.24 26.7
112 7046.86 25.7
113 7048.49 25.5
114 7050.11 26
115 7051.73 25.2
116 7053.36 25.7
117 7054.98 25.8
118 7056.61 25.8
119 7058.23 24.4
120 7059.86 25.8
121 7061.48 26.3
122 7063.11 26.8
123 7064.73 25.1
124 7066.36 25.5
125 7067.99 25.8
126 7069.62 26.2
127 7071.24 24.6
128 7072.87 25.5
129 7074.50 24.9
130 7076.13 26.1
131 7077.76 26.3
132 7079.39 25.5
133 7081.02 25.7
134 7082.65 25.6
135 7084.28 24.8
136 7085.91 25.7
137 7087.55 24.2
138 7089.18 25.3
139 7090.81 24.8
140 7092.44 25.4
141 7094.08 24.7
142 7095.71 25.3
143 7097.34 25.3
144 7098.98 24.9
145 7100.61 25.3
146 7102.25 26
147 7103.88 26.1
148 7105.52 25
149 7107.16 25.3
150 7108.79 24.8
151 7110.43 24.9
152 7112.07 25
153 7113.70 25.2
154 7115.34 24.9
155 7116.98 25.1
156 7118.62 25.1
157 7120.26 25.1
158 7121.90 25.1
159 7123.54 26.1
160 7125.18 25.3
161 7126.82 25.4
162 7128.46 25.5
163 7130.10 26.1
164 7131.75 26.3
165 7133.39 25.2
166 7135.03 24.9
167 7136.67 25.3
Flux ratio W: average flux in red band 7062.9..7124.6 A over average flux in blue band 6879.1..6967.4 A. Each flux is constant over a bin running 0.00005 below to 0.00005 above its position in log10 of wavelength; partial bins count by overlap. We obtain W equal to 0.95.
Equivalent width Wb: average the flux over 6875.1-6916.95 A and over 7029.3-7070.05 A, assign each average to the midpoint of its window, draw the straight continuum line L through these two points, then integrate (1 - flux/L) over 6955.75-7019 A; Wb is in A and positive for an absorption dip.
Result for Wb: -0.1 A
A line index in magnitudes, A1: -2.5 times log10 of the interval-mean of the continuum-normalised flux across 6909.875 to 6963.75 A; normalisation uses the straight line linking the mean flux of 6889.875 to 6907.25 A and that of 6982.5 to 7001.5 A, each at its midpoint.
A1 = 0.01 mag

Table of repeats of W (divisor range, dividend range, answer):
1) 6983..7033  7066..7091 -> 0.98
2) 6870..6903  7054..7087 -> 0.95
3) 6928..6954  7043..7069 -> 0.97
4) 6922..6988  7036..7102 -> 0.96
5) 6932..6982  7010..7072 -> 0.97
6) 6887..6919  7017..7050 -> 0.96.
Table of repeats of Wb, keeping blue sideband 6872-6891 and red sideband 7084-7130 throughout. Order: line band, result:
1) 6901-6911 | -0.2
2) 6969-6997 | -0.3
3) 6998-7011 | 0.0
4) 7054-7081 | -0.2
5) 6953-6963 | -0.1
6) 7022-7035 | -0.1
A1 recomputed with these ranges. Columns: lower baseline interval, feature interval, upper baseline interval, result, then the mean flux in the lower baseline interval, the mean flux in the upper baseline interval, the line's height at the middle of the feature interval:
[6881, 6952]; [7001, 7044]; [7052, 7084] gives 0.00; 26.7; 25.6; 26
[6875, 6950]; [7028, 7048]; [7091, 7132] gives 0.00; 26.8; 25.3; 25.8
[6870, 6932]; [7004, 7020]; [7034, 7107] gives 0.00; 26.8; 25.6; 26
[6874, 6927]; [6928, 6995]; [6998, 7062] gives 0.00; 26.9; 25.9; 26.4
